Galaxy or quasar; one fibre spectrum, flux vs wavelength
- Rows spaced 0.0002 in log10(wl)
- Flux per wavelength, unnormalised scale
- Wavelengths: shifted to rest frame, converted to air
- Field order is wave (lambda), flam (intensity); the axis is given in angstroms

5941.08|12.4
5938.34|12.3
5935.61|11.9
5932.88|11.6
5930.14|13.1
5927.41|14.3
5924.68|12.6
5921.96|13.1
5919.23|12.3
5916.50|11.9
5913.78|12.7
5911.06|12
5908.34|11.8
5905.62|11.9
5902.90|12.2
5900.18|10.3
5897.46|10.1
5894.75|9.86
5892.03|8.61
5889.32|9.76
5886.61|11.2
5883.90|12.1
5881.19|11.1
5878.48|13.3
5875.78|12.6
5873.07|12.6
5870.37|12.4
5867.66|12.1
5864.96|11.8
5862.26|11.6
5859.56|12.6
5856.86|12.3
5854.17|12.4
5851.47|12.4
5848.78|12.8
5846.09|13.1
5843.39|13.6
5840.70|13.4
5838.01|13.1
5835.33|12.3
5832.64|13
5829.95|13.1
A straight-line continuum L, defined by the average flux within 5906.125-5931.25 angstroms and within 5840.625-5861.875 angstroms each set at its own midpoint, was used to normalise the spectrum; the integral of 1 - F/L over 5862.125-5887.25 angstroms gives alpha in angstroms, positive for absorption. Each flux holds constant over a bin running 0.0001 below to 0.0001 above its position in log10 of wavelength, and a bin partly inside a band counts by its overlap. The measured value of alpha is 1.1 angstroms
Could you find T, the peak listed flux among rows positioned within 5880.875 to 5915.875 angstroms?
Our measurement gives 12.7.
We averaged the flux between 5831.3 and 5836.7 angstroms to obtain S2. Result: 12.7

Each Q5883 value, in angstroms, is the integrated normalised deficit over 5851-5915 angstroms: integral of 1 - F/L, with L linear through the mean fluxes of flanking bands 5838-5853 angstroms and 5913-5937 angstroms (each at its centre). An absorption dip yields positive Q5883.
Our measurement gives 6.0 angstroms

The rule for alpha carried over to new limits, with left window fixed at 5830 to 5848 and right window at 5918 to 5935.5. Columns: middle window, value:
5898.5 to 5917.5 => 1.5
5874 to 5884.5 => 0.5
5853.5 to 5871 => 1.1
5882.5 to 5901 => 3.8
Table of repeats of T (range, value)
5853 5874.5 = 12.6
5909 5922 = 13.1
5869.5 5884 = 13.3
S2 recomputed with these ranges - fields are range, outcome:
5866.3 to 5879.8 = 12.6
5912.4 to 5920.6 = 12.3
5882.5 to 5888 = 11.6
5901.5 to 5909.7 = 12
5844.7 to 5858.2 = 12.6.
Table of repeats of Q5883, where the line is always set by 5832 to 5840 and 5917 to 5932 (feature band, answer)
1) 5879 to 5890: 1.37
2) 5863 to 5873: 0.58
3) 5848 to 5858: 0.31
